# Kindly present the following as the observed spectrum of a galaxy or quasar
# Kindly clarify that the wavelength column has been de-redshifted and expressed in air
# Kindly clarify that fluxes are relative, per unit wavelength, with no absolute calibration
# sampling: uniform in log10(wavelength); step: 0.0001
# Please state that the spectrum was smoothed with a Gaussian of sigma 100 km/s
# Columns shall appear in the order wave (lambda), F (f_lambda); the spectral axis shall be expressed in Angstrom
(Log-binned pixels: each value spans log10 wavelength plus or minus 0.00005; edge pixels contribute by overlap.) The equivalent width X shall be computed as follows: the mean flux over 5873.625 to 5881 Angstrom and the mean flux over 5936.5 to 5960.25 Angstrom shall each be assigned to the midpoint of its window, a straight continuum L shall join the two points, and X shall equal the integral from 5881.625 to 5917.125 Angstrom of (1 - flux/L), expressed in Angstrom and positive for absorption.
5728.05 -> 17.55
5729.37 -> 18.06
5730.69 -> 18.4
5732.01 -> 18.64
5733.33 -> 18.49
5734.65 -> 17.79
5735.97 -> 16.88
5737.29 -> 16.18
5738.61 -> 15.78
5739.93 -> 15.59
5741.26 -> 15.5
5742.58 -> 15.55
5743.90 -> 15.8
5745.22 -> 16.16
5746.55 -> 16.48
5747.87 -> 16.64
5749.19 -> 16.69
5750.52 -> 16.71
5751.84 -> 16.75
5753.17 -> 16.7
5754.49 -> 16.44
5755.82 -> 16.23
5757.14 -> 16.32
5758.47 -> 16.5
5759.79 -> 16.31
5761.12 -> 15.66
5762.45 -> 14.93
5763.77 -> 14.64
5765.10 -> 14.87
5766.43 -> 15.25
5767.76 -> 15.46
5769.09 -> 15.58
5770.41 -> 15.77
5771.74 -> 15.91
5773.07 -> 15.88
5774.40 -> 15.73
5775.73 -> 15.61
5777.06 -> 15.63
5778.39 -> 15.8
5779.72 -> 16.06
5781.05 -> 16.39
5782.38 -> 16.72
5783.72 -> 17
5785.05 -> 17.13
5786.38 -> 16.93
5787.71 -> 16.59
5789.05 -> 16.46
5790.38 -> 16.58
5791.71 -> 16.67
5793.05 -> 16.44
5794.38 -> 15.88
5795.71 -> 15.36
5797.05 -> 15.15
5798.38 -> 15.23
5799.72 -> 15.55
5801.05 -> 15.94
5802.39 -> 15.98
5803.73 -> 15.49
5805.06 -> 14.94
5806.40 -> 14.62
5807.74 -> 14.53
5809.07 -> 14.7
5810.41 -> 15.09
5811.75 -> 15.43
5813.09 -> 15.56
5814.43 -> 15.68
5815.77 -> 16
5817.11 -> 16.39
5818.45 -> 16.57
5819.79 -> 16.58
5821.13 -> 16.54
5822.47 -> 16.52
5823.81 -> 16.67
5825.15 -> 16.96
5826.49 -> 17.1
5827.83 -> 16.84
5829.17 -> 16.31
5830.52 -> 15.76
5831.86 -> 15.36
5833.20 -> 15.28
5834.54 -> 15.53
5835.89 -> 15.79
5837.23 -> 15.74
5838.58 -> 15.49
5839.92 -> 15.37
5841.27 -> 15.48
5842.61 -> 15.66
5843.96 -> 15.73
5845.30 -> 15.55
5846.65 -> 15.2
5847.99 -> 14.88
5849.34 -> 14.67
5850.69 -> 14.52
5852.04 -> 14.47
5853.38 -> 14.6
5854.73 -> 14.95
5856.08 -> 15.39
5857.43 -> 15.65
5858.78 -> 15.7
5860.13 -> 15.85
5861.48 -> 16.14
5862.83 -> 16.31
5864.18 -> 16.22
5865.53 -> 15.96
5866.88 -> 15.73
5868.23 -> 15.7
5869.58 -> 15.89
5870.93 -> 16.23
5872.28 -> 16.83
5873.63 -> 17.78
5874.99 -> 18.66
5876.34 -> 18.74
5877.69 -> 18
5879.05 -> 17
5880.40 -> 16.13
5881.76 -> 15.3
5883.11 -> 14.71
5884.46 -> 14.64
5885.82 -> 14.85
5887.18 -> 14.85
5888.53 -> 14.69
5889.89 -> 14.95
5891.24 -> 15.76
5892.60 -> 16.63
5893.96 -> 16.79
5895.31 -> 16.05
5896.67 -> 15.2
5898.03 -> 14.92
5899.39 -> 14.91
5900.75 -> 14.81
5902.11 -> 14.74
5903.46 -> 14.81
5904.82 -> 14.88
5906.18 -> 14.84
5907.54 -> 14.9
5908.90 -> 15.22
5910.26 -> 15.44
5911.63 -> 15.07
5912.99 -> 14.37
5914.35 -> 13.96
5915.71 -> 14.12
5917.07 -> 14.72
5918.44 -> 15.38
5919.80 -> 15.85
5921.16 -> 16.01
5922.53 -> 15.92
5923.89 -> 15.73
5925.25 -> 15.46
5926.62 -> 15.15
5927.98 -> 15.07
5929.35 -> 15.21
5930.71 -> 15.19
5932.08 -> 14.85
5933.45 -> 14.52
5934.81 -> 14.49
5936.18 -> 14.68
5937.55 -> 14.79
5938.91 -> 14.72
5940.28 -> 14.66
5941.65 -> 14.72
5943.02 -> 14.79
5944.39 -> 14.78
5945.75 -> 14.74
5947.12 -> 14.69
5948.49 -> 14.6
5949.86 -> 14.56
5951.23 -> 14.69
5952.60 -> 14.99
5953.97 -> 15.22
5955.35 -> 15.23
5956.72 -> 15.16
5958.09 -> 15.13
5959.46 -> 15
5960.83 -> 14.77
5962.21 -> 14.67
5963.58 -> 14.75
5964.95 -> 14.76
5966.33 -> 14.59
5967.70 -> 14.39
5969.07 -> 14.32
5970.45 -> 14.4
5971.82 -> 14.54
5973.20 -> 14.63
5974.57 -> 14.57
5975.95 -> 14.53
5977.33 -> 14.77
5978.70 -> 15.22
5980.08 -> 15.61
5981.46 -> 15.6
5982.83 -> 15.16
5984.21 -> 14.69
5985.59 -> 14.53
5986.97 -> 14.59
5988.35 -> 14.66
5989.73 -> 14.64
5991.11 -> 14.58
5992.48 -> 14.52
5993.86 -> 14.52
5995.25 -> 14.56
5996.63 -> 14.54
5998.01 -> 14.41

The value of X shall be 3.8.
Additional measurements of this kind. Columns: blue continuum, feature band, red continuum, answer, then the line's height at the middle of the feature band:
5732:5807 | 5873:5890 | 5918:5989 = -0.9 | 15.4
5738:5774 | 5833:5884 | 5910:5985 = -1.6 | 15.4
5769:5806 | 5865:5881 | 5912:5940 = -1.6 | 15.4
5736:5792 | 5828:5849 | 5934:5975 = 0.0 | 15.6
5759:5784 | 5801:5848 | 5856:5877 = 1.1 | 16.1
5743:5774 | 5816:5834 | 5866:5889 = -0.3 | 16.1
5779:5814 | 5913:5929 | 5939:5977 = -0.2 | 15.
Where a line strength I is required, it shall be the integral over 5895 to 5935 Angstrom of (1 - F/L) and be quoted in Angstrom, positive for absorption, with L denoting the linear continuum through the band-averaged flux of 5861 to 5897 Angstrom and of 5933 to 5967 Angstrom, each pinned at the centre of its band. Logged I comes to 1.0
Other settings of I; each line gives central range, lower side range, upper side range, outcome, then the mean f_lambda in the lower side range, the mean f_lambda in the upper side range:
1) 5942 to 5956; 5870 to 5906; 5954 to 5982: 0.2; 15.9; 14.8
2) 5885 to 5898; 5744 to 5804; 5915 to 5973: -0.2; 16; 14.9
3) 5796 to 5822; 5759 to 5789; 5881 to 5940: 0.2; 15.9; 15.1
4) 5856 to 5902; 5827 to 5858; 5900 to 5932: -2.2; 15.4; 15.1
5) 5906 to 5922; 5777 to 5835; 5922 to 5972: 0.1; 16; 14.9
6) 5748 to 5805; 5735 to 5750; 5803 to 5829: 0.1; 16.2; 15.9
